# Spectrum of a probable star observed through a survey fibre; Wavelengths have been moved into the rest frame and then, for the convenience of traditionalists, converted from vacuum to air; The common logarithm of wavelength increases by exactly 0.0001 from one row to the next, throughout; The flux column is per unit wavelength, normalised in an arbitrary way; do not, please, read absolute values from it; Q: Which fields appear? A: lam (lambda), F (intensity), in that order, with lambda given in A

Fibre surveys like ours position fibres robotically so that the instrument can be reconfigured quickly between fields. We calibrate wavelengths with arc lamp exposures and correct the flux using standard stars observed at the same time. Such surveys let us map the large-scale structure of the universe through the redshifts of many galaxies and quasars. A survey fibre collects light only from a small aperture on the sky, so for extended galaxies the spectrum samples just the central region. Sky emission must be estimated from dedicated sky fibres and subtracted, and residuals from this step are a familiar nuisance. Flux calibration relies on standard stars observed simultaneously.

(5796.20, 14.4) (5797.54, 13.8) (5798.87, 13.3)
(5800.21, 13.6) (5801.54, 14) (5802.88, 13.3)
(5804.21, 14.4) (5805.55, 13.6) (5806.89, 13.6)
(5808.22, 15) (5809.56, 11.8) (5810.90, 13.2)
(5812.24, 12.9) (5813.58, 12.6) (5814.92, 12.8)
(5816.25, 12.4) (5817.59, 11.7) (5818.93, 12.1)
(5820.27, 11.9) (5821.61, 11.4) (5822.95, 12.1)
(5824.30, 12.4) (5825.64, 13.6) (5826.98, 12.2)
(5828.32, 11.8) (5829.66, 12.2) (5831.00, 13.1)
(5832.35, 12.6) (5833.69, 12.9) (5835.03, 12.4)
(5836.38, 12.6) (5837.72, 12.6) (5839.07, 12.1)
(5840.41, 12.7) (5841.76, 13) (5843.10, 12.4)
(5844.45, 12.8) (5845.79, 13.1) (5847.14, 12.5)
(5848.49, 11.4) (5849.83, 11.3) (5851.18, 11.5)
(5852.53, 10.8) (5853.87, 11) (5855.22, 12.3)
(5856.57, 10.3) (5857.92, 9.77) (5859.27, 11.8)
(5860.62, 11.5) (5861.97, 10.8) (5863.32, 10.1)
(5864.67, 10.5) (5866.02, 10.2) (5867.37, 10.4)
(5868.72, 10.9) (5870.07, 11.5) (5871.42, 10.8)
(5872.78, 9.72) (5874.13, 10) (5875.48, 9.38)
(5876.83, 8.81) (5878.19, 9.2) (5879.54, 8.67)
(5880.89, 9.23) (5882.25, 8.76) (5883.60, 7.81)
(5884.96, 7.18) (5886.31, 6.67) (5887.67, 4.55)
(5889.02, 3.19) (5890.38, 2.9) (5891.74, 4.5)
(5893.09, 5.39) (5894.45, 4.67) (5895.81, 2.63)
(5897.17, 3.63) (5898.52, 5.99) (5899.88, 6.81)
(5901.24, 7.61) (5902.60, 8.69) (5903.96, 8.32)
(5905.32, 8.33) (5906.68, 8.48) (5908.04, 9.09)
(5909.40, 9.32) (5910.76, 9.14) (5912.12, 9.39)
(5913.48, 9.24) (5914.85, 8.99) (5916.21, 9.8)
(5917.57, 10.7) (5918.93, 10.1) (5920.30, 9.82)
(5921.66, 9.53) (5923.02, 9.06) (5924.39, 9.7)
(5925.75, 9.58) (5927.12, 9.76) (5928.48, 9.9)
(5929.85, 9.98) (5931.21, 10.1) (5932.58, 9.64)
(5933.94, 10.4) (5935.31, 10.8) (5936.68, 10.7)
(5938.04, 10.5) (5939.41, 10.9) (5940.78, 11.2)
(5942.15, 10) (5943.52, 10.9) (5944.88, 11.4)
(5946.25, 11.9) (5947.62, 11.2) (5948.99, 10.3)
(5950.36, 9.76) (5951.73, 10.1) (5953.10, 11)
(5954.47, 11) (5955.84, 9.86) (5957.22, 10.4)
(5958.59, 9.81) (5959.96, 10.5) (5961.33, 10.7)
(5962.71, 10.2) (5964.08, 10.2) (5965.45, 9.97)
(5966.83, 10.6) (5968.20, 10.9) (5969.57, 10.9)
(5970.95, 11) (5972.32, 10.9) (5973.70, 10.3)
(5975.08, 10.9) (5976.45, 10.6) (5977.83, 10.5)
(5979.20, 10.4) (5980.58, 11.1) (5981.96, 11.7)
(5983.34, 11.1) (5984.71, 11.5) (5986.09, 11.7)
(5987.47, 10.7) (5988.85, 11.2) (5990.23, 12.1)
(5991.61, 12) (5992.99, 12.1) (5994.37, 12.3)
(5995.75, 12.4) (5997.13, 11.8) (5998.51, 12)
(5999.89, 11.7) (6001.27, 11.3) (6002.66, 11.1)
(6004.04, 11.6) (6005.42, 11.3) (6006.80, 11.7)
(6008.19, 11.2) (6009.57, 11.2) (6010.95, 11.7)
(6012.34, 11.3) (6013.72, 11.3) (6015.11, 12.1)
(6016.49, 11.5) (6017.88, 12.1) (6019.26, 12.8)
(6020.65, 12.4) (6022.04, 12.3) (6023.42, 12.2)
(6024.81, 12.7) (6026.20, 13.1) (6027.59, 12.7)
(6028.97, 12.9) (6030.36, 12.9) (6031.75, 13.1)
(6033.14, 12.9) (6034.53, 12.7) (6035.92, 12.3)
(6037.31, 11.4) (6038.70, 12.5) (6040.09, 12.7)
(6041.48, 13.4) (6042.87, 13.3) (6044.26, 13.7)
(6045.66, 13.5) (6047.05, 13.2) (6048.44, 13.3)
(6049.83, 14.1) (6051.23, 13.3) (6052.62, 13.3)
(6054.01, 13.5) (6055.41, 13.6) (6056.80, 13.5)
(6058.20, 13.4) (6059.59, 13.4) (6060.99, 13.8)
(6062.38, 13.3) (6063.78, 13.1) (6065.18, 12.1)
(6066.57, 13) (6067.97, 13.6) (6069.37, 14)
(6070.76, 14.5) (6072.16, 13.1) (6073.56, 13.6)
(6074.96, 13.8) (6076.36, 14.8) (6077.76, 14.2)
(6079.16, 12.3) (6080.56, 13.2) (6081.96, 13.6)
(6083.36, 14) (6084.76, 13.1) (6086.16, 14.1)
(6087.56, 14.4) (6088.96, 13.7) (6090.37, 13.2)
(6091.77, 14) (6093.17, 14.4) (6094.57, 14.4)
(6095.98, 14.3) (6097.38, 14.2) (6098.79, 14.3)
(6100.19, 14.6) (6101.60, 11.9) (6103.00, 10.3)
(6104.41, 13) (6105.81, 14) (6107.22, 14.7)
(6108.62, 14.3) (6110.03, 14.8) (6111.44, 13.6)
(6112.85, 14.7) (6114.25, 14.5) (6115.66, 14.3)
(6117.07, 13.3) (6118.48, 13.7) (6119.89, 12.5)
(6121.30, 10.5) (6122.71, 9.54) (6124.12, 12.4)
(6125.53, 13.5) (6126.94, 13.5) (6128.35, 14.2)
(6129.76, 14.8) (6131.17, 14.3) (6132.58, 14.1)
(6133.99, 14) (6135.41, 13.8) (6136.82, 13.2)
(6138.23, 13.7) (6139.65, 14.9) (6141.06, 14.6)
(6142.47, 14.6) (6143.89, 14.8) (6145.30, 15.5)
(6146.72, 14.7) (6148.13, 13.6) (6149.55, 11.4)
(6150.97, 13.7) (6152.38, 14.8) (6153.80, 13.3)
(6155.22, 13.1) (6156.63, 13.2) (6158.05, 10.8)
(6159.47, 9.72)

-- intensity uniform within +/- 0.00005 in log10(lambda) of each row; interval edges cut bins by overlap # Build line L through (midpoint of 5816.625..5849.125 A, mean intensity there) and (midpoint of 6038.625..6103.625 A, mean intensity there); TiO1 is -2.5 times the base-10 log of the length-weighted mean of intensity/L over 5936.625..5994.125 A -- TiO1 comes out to 0.20 mag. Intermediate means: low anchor 12.4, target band 10.8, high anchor 13.5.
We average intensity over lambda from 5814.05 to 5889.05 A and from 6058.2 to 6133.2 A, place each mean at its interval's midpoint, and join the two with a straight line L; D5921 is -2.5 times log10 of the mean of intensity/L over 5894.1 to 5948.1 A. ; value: 0.26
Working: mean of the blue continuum 11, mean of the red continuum 13.6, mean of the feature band 9.22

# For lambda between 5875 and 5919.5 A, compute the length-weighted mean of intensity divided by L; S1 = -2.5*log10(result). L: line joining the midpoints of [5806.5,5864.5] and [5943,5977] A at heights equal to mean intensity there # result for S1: 0.45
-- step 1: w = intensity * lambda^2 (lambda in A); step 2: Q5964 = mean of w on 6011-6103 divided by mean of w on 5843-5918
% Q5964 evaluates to 1.6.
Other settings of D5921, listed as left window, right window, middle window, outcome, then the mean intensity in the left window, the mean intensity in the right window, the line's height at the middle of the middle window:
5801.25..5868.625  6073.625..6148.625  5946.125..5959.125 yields 0.22 mag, 12.2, 13.7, 12.8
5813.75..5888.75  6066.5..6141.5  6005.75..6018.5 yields 0.10 mag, 11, 13.7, 12.7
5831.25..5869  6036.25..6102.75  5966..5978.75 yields 0.18 mag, 11.7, 13.5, 12.7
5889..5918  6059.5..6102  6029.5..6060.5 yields -0.06 mag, 7.19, 13.7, 12.4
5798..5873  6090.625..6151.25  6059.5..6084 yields -0.01 mag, 12.1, 13.7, 13.4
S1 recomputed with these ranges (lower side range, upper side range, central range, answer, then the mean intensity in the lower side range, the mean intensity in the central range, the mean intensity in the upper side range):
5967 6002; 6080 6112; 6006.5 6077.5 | -0.03 mag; 11.3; 12.9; 13.7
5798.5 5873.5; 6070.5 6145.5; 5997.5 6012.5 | 0.14 mag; 12.1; 11.5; 13.7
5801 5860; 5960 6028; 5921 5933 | 0.22 mag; 12.4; 9.69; 11.4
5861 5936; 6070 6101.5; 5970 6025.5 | -0.02 mag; 8.56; 11.5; 13.9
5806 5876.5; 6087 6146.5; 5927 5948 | 0.18 mag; 11.8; 10.6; 13.7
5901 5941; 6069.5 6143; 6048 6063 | -0.08 mag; 9.63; 13.5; 13.7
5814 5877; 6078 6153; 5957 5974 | 0.19 mag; 11.6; 10.5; 13.7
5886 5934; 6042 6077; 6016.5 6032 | -0.03 mag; 7.92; 12.6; 13.5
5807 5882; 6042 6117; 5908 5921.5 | 0.26 mag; 11.6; 9.58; 13.7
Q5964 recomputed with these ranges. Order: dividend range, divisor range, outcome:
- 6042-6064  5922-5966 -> 1.35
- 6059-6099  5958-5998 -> 1.28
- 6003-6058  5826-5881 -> 1.18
